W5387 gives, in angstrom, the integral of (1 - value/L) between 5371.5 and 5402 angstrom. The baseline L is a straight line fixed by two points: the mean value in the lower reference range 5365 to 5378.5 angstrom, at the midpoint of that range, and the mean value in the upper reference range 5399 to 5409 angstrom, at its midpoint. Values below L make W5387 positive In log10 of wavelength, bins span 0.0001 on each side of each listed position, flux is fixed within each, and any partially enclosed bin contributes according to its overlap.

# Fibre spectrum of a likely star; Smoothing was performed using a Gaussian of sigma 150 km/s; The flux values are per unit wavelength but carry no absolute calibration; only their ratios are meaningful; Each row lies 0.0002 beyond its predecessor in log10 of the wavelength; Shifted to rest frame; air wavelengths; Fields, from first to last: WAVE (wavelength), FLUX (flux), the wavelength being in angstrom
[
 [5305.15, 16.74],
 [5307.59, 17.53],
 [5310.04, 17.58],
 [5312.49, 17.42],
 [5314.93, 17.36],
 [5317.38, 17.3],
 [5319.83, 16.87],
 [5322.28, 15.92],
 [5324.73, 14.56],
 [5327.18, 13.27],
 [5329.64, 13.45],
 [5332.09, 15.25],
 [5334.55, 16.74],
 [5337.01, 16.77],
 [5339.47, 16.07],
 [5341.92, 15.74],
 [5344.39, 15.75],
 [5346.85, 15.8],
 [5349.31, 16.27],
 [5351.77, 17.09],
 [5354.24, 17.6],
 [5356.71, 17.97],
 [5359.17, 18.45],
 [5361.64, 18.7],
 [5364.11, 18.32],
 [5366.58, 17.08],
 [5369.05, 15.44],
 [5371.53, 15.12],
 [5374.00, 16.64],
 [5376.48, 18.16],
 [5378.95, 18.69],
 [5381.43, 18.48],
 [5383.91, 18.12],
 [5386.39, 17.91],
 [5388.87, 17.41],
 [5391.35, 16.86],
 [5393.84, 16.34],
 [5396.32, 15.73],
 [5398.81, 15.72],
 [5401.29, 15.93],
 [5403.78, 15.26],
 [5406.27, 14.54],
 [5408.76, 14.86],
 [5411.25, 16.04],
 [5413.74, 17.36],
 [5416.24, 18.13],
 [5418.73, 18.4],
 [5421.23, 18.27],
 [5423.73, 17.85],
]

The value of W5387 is -2.1 angstrom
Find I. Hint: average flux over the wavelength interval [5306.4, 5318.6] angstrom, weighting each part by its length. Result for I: 17.4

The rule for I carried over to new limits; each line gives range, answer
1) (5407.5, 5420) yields 17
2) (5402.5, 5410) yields 14.9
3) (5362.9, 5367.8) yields 17.7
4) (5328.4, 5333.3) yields 14.3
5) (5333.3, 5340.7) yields 16.5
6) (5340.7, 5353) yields 16.1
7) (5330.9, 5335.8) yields 16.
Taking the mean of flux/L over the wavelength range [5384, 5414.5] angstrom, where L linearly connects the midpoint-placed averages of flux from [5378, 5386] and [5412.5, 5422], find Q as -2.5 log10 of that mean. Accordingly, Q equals 0.12 mag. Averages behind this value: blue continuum 18.4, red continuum 18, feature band 16.2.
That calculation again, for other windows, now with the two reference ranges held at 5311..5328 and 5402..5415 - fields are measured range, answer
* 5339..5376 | -0.06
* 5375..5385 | -0.16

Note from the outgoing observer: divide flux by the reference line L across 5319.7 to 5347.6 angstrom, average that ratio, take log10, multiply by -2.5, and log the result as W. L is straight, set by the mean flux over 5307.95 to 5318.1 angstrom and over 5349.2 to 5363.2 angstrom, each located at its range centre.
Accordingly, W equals 0.14 mag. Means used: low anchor 17.4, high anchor 17.8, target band 15.5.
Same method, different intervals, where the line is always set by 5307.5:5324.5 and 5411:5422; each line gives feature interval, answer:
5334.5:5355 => 0.05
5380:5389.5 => -0.03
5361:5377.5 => 0.02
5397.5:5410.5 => 0.16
